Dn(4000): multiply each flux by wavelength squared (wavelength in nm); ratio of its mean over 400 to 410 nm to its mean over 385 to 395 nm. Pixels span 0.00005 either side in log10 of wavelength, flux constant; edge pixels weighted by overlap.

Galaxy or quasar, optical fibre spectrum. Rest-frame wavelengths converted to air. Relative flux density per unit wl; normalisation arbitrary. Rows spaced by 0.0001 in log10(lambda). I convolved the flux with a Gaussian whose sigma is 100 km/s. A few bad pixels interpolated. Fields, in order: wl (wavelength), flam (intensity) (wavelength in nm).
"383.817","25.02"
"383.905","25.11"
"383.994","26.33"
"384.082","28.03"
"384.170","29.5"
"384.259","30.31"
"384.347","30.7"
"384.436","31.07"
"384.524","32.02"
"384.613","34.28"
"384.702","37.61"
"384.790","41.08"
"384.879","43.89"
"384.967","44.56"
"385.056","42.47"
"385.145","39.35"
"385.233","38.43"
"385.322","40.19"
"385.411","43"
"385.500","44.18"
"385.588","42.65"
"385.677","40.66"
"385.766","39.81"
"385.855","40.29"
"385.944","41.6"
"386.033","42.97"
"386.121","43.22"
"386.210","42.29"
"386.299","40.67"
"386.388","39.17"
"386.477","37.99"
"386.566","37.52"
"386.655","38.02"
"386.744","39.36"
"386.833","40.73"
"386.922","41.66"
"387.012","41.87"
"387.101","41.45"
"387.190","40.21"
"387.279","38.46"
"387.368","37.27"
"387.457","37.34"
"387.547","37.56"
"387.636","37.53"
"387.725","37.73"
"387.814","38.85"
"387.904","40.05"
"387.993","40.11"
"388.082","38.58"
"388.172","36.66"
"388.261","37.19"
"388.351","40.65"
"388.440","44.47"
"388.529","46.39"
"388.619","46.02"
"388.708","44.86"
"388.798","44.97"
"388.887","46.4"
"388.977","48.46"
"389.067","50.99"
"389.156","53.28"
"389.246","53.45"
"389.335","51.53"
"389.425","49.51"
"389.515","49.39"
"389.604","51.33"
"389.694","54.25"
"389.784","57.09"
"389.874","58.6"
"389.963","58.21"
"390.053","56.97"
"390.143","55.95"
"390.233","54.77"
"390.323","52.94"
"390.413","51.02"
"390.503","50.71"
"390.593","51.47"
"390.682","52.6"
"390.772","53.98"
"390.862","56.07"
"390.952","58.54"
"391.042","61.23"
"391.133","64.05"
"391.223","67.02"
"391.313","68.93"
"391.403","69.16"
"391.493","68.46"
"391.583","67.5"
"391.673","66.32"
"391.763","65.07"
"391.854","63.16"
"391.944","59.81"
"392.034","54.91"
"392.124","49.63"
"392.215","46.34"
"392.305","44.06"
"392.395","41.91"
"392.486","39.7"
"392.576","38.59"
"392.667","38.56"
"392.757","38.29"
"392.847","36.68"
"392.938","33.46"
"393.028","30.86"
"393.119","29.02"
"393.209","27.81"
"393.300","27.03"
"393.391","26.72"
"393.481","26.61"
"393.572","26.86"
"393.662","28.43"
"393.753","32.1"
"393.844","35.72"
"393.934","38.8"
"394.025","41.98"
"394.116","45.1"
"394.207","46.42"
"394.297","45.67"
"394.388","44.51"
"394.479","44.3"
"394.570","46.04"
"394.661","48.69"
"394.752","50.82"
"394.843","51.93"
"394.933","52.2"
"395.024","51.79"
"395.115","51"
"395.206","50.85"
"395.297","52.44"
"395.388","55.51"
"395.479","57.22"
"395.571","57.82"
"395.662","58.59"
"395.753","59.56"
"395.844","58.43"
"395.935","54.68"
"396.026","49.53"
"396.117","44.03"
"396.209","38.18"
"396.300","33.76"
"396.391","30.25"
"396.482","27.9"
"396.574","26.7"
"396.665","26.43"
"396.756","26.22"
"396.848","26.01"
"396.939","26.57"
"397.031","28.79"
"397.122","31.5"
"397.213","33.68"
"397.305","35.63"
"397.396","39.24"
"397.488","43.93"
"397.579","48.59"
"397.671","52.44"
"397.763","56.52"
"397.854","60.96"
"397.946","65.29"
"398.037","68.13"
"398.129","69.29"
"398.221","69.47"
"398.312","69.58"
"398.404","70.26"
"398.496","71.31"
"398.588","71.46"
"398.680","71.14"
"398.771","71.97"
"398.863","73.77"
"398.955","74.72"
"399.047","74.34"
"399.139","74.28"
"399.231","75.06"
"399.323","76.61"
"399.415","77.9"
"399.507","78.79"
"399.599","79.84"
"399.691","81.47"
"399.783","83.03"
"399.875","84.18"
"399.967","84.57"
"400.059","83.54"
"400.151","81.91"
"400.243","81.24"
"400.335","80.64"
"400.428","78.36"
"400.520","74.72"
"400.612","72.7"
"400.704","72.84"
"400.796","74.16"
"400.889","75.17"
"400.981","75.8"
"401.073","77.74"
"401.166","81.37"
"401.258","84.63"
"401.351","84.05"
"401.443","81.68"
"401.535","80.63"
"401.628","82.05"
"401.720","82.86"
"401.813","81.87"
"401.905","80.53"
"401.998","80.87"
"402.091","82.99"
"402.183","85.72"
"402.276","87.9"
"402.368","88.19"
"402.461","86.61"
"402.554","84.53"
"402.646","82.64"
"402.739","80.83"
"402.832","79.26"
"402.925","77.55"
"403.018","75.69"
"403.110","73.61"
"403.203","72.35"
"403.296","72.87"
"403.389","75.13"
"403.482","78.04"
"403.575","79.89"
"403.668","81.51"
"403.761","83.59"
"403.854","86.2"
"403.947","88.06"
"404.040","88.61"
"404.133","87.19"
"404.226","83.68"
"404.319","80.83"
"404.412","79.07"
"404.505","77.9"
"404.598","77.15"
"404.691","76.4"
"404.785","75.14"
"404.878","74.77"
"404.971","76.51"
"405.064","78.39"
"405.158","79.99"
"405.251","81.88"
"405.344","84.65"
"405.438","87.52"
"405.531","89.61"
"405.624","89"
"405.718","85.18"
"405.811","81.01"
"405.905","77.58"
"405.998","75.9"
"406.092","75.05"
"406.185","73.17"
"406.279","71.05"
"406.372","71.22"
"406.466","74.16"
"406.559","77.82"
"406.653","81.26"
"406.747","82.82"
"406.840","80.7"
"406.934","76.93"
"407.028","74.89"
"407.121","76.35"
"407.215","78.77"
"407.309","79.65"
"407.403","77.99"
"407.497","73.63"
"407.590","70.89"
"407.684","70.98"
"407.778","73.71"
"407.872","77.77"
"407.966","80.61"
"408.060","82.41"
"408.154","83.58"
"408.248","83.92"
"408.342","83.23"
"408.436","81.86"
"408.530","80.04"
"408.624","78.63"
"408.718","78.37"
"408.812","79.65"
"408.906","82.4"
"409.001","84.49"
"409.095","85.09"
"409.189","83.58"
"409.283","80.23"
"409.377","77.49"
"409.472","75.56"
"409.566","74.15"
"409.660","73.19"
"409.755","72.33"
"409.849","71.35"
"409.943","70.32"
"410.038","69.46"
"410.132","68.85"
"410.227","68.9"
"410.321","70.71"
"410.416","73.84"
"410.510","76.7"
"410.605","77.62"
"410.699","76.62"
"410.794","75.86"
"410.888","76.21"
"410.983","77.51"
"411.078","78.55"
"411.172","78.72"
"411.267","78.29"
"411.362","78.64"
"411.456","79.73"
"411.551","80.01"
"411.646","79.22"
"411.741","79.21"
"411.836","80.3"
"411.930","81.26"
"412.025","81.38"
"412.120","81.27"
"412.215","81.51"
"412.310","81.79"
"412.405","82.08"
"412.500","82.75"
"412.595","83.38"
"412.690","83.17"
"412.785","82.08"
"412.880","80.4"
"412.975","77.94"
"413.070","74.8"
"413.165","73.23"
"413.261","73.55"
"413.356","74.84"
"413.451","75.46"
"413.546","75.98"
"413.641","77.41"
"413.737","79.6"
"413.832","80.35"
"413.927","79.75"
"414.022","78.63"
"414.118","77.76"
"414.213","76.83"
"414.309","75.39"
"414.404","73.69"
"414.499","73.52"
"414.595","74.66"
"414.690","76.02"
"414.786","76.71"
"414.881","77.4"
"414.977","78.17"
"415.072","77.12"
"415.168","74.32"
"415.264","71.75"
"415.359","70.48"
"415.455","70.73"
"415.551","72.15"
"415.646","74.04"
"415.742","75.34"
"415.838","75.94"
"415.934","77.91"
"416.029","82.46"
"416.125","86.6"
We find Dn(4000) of 1.9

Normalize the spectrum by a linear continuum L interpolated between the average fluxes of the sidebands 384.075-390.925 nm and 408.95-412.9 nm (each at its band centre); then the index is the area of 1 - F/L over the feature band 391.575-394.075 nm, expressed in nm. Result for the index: 0.50 nm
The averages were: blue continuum 43.6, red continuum 77.9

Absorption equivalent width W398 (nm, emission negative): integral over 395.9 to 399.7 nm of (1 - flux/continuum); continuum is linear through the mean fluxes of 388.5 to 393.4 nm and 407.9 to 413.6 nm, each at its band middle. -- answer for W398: 0.377 nm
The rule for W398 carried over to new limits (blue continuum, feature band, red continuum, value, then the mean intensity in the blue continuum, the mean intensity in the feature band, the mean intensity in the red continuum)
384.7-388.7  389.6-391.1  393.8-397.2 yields -0.481 nm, 40.6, 55.2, 43.6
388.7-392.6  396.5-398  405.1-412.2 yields 0.573 nm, 54.8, 39.3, 78.2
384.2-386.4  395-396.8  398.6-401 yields 0.575 nm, 39.4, 45.5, 77.4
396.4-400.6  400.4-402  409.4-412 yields -0.346 nm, 61.8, 79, 75.7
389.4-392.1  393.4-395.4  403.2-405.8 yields 0.653 nm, 58.3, 43.5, 81.3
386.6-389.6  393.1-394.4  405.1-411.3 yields 0.446 nm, 42.9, 34.7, 77.9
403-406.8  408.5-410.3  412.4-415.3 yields 0.047 nm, 79.6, 76.4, 77.3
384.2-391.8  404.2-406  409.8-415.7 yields -0.355 nm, 46.4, 80.7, 76.8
